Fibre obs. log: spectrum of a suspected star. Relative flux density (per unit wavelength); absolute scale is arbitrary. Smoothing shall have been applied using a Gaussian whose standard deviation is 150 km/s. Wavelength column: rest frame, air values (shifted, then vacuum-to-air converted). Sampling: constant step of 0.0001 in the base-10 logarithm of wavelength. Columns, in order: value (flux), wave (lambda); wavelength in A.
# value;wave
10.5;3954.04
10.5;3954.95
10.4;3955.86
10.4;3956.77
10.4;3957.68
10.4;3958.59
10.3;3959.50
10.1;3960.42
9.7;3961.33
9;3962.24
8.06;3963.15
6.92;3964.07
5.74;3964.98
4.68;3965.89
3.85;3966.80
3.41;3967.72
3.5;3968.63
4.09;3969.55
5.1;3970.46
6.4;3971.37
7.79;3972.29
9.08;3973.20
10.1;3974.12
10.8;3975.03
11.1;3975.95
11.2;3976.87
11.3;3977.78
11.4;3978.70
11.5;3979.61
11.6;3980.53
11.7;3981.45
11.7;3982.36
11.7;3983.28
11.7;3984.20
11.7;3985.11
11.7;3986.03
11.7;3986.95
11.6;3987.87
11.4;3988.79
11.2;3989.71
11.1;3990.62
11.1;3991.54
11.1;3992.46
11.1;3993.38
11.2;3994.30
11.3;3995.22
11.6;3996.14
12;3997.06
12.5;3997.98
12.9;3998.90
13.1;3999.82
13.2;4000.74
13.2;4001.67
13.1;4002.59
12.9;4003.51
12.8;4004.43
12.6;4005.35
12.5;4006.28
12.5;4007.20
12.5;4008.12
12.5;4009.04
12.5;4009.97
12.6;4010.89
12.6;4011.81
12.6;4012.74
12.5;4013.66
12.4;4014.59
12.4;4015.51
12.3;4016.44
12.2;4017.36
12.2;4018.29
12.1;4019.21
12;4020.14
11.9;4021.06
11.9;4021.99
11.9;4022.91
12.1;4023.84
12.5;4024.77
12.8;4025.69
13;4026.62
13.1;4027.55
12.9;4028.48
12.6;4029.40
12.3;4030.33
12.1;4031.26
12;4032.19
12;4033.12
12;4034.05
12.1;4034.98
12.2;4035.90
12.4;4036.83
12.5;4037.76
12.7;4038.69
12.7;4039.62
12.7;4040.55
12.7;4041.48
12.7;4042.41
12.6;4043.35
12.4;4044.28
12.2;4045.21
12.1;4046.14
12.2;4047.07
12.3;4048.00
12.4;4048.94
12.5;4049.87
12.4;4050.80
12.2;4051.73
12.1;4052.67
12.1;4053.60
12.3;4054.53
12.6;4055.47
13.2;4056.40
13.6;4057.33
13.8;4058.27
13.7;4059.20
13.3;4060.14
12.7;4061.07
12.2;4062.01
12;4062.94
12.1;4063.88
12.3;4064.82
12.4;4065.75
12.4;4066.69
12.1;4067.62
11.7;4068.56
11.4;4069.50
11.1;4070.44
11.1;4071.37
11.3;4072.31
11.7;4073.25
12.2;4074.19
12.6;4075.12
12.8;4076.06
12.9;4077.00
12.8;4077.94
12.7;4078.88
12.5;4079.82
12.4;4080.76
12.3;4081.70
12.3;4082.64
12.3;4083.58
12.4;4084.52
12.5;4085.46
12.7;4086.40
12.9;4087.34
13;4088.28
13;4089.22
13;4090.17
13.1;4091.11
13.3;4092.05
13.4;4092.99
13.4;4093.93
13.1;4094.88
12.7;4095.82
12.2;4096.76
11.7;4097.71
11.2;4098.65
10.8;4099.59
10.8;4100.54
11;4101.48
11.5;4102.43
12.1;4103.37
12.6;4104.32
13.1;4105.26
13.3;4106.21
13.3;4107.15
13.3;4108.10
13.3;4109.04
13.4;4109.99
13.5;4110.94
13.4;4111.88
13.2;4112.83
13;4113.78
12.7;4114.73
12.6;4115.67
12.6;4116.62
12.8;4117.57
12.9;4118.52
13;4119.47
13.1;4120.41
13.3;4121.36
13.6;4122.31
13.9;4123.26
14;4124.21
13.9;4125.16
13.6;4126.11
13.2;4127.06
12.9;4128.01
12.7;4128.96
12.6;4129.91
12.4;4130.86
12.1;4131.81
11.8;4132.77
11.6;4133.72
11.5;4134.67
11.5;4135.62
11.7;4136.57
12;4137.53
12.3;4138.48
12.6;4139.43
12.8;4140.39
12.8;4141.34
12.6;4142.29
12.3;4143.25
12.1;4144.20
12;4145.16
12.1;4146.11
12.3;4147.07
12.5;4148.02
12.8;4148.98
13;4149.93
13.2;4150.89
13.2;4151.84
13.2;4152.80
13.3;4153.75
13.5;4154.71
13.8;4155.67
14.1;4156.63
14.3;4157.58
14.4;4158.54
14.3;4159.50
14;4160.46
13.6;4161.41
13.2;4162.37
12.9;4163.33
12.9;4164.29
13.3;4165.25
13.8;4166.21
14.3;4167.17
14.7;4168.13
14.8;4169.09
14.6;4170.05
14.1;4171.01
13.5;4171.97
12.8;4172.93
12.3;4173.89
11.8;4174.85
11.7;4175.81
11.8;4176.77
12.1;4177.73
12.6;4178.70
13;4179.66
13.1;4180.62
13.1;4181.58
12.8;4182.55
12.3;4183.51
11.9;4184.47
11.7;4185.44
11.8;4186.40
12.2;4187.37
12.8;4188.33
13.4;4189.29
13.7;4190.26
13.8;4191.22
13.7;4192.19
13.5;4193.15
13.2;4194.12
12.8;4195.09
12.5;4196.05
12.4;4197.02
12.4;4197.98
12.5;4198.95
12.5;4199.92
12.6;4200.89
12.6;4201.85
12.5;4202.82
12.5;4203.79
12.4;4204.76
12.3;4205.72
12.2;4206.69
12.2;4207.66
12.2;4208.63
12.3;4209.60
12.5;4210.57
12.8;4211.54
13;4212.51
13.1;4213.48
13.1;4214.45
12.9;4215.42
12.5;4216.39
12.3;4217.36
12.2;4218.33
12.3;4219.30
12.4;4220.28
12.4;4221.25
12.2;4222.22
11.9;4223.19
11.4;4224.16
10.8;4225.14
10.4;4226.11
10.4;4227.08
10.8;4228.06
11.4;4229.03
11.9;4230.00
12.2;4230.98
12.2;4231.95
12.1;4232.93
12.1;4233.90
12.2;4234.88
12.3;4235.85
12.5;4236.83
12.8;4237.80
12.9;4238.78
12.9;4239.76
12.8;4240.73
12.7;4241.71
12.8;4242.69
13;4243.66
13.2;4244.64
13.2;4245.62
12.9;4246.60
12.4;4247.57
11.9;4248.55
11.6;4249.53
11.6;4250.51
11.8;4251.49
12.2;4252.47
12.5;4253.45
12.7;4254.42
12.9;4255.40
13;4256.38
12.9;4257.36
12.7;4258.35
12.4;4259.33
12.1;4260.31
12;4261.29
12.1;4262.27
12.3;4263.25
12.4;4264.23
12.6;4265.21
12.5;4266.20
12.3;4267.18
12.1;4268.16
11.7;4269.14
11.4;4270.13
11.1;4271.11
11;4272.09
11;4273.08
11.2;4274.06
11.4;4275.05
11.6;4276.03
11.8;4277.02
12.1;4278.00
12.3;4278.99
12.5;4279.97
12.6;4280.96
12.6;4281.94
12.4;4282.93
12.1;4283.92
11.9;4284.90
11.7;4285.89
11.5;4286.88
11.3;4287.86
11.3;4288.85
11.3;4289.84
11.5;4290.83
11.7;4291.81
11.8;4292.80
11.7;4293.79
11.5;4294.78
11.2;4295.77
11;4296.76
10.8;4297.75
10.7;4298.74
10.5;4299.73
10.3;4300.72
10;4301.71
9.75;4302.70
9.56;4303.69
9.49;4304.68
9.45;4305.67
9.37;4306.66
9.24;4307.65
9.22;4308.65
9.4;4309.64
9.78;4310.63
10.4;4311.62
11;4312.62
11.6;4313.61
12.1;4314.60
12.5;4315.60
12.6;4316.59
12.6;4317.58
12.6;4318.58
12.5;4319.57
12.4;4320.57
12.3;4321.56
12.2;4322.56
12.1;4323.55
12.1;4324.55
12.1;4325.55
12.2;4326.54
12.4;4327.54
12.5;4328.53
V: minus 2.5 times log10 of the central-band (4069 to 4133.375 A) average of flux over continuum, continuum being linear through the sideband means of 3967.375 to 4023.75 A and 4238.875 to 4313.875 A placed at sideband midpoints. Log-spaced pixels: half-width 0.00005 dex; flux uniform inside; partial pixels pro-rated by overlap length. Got -0.11 mag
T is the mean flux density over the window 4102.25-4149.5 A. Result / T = 12.7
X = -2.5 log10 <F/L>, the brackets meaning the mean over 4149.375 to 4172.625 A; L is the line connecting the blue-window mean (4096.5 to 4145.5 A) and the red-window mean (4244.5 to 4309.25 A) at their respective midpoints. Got -0.12 mag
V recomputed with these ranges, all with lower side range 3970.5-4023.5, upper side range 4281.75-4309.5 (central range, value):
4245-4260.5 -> -0.14 mag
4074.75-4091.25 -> -0.11 mag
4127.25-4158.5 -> -0.12 mag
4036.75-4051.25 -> -0.08 mag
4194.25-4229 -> -0.11 mag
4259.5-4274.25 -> -0.09 mag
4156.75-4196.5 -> -0.18 mag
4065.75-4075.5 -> -0.03 mag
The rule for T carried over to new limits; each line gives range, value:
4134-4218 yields 12.8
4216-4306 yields 11.8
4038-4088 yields 12.4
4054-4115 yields 12.5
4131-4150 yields 12.2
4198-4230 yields 12.2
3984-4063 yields 12.3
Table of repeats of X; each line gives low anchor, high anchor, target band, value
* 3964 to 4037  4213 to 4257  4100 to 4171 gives -0.10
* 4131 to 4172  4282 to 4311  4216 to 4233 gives 0.01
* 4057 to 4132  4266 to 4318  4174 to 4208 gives -0.06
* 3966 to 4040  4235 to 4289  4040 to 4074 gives -0.07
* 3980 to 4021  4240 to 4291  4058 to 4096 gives -0.04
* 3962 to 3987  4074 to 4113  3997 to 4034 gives -0.23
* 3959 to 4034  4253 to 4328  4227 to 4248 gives -0.08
